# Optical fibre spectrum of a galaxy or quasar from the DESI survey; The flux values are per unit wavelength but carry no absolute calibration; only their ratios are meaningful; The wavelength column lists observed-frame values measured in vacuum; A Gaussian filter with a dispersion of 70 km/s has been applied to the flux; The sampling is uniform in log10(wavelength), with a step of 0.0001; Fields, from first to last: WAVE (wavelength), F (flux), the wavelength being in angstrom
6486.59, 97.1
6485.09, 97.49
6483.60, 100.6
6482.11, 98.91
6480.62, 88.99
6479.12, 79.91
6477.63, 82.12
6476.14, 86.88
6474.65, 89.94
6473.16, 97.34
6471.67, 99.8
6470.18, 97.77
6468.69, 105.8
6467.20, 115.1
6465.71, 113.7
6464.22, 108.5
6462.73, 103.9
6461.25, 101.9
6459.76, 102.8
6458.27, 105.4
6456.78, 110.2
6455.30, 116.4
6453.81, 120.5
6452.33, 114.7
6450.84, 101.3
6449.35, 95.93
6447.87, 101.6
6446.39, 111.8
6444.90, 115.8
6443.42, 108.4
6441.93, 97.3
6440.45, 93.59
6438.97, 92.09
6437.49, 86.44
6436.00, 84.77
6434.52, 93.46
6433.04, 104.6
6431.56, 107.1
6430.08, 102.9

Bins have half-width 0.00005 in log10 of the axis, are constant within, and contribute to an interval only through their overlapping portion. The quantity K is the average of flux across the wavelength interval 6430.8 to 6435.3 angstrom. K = 102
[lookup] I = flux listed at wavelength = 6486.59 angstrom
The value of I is 97.1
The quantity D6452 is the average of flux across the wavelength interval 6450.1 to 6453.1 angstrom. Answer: 108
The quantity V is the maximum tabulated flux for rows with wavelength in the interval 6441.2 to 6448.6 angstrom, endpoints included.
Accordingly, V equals 115.8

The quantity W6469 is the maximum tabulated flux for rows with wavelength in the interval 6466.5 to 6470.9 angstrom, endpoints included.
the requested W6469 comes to 115.1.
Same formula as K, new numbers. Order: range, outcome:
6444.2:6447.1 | 114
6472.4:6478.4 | 89.1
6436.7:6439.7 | 89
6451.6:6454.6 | 118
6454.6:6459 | 111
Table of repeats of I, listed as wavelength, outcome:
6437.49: 86.44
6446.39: 111.8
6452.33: 114.7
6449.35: 95.93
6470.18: 97.77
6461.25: 101.9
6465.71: 113.7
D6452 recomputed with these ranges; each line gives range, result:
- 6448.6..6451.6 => 98.6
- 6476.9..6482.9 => 87.6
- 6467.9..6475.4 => 98.2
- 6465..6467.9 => 114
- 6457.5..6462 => 103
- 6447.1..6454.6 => 107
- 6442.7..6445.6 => 112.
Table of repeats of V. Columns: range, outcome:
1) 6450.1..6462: 120.5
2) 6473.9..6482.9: 98.91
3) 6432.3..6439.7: 104.6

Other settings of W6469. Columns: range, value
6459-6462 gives 102.8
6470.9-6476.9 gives 99.8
